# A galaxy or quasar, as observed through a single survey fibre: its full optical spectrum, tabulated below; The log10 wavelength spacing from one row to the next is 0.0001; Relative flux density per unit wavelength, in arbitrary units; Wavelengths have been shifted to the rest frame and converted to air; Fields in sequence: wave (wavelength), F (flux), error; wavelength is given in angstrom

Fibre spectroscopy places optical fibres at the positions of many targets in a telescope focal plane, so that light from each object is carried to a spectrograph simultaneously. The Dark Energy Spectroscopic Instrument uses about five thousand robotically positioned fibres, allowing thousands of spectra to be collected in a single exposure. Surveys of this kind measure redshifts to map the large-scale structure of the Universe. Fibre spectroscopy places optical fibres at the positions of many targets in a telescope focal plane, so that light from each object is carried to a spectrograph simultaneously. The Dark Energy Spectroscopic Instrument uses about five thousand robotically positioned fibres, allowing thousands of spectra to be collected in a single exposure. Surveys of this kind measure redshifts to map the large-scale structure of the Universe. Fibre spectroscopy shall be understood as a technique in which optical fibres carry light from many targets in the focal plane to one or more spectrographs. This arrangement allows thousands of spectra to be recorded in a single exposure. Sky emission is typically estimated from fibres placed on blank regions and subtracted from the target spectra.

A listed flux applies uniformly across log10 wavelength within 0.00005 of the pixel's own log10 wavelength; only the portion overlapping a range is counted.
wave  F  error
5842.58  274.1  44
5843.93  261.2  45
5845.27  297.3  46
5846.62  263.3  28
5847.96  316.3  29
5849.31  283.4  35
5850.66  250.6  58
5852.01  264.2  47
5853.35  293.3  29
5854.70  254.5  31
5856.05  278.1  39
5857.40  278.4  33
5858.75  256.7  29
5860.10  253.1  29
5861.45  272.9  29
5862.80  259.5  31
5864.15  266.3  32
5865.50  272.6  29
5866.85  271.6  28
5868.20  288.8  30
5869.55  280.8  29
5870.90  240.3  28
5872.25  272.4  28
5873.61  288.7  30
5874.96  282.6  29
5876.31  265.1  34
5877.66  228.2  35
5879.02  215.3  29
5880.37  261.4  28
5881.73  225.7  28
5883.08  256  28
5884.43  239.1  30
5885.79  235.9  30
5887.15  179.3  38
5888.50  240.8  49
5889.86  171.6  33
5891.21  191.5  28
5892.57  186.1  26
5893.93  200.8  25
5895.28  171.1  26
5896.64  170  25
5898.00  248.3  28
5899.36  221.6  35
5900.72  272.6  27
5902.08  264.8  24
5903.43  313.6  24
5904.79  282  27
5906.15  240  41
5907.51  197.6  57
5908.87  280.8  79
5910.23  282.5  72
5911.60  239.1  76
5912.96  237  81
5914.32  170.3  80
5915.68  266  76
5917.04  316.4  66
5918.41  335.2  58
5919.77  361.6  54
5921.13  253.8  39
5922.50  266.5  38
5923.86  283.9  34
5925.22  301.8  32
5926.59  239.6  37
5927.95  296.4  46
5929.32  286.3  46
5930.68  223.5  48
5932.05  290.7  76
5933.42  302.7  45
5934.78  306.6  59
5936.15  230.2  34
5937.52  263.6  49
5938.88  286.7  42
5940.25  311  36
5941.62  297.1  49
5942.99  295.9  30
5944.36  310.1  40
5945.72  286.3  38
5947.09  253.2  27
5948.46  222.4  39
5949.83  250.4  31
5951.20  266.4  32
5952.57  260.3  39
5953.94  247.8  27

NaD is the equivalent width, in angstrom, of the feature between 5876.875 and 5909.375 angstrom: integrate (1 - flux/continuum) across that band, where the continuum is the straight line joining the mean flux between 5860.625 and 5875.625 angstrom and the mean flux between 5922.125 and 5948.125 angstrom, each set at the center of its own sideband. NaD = 5.5 angstrom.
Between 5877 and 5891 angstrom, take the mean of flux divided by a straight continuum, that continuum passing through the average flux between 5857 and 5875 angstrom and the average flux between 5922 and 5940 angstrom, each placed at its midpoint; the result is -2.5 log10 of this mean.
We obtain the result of 0.208 mag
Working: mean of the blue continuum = 270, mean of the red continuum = 276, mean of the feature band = 224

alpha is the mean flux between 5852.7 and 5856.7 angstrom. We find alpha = 275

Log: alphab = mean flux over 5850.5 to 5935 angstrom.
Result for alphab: 256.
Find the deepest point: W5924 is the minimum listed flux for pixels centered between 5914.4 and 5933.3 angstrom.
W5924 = 223.5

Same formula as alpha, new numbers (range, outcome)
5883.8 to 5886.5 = 236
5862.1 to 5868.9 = 272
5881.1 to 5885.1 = 241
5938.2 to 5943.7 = 298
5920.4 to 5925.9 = 278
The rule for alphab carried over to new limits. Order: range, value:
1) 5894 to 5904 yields 235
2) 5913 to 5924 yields 279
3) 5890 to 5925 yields 250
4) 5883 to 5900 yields 207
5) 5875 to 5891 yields 230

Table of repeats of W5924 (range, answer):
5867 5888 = 179.3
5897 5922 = 170.3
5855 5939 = 170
